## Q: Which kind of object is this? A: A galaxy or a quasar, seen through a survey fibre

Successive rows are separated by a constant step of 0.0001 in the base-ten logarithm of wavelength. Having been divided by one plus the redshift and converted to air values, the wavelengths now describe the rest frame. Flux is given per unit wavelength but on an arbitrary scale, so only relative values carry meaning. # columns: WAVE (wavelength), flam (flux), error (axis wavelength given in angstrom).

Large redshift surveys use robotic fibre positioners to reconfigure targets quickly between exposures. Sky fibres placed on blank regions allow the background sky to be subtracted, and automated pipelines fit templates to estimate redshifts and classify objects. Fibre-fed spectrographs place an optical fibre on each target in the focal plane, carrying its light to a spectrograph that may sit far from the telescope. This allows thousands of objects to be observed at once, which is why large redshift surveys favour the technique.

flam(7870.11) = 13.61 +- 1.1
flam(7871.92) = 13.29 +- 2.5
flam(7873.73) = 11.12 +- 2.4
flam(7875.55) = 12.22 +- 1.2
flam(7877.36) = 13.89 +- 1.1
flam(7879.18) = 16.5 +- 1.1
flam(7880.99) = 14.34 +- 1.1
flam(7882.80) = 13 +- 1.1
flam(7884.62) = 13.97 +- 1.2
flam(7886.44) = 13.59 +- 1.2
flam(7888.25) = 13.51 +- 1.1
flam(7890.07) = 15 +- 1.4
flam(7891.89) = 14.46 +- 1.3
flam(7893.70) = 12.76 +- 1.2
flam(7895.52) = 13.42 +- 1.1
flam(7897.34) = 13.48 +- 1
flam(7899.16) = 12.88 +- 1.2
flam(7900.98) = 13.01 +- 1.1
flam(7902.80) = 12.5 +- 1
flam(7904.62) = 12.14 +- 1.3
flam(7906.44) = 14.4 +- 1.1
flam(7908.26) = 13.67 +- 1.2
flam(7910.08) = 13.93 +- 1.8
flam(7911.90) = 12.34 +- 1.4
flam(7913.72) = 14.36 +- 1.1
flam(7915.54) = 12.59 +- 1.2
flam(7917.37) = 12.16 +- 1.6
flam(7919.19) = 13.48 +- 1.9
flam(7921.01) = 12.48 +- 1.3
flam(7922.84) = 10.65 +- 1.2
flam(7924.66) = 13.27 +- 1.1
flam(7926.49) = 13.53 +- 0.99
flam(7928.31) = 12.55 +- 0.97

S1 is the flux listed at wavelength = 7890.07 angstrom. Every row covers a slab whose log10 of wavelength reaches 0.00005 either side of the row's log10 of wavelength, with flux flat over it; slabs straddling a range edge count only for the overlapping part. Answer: 15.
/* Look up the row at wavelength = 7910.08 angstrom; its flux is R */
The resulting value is 13.93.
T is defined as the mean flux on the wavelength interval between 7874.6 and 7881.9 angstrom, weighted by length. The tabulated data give 14.2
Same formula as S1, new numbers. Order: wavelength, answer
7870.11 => 13.61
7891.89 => 14.46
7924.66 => 13.27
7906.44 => 14.4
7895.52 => 13.42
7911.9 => 12.34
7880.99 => 14.34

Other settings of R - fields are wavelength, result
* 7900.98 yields 13.01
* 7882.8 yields 13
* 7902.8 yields 12.5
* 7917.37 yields 12.16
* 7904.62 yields 12.14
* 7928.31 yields 12.55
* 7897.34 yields 13.48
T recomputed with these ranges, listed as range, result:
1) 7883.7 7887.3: 13.7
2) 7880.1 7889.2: 13.7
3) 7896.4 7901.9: 13.1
